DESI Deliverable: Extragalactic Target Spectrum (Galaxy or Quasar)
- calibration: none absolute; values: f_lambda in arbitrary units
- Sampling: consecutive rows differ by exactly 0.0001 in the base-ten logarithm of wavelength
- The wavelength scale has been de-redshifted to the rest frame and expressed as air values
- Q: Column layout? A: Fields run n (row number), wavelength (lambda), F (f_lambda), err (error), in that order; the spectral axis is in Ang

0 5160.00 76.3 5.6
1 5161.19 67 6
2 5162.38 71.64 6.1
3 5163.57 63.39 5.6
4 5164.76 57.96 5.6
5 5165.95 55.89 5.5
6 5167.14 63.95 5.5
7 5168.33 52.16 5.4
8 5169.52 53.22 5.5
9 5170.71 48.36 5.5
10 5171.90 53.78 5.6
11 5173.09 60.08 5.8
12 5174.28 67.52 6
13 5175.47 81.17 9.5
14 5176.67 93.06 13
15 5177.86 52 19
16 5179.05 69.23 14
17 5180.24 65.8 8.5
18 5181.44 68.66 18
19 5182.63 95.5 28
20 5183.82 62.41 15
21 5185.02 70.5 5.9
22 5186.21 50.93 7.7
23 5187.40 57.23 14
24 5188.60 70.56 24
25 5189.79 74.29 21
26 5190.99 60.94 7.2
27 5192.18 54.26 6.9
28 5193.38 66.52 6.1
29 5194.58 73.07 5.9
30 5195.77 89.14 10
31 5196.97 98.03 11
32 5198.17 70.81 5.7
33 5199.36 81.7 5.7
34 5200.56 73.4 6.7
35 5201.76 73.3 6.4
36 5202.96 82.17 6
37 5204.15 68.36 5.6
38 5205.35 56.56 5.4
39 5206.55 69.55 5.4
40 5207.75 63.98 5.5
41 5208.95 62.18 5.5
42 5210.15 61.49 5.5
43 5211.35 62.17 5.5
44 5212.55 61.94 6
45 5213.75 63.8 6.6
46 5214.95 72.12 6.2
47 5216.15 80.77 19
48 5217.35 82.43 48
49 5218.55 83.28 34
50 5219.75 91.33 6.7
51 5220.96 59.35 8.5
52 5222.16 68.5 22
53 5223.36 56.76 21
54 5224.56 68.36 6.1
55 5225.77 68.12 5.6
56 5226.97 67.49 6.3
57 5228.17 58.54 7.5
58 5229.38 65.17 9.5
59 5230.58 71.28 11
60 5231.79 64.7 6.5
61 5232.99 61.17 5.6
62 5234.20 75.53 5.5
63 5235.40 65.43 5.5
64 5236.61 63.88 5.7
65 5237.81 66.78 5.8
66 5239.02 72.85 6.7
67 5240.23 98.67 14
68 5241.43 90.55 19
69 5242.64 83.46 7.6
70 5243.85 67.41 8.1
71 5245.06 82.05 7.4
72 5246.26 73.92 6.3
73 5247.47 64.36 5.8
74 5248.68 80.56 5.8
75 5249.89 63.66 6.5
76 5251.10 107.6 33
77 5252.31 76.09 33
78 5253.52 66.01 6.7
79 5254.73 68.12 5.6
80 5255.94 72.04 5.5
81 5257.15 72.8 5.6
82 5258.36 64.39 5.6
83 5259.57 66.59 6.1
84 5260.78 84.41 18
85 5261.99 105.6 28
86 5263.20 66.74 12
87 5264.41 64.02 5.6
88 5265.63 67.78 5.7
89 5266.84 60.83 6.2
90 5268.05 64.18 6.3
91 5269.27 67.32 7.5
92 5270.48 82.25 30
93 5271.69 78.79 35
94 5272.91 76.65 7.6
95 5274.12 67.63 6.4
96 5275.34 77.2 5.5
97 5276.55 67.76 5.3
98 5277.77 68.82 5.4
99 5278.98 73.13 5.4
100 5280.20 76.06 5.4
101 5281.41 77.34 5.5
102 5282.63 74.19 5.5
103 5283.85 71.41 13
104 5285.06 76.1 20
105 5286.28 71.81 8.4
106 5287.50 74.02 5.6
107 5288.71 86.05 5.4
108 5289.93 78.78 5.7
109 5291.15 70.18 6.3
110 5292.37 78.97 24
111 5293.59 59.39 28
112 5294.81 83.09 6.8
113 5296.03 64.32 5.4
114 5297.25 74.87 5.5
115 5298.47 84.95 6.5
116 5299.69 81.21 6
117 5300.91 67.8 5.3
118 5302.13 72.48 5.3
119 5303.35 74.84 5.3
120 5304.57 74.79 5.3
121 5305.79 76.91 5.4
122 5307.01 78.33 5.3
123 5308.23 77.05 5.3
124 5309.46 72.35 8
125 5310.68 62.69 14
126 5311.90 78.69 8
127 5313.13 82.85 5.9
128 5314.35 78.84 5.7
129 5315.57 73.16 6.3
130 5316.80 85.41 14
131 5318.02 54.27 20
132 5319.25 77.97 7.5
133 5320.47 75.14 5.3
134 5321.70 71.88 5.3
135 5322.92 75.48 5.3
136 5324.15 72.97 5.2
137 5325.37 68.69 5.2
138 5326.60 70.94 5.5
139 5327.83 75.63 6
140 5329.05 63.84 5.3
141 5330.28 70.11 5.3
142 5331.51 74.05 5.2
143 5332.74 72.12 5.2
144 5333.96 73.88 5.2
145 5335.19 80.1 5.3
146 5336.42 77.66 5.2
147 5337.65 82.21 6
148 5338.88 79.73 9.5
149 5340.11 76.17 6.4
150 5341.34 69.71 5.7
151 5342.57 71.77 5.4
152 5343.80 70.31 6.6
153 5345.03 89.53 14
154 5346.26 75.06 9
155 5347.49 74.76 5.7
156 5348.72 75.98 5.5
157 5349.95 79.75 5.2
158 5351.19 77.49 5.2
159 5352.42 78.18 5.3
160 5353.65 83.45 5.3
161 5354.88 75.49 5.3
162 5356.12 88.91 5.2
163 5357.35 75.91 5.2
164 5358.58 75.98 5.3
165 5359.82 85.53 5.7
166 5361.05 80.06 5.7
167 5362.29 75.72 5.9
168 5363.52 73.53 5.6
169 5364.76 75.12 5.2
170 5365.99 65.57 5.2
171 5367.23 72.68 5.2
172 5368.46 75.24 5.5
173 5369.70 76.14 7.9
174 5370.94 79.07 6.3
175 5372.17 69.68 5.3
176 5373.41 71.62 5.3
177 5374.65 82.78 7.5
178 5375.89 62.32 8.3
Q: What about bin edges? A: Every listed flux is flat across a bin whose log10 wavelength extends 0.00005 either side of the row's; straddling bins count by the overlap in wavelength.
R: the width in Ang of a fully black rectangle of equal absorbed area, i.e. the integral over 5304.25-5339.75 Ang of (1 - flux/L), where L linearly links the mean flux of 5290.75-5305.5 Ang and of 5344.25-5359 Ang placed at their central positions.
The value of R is 0.9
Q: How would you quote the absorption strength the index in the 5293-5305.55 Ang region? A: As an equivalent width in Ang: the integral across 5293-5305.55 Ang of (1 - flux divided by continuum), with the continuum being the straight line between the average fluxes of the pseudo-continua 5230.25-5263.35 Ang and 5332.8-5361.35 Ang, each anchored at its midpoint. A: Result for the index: 0.4 Ang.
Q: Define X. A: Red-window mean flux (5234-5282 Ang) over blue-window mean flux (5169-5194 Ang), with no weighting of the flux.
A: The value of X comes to 1.1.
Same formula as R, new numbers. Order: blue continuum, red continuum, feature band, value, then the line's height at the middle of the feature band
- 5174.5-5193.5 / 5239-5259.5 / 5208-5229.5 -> 1.2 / 72.7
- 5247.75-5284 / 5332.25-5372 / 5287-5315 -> -0.2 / 74.9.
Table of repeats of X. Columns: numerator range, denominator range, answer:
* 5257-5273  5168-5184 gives 1.10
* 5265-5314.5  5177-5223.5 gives 1.05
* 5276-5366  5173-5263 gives 1.05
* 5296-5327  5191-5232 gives 1.06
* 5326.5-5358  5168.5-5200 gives 1.11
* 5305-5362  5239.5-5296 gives 1.01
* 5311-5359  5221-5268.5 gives 1.05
